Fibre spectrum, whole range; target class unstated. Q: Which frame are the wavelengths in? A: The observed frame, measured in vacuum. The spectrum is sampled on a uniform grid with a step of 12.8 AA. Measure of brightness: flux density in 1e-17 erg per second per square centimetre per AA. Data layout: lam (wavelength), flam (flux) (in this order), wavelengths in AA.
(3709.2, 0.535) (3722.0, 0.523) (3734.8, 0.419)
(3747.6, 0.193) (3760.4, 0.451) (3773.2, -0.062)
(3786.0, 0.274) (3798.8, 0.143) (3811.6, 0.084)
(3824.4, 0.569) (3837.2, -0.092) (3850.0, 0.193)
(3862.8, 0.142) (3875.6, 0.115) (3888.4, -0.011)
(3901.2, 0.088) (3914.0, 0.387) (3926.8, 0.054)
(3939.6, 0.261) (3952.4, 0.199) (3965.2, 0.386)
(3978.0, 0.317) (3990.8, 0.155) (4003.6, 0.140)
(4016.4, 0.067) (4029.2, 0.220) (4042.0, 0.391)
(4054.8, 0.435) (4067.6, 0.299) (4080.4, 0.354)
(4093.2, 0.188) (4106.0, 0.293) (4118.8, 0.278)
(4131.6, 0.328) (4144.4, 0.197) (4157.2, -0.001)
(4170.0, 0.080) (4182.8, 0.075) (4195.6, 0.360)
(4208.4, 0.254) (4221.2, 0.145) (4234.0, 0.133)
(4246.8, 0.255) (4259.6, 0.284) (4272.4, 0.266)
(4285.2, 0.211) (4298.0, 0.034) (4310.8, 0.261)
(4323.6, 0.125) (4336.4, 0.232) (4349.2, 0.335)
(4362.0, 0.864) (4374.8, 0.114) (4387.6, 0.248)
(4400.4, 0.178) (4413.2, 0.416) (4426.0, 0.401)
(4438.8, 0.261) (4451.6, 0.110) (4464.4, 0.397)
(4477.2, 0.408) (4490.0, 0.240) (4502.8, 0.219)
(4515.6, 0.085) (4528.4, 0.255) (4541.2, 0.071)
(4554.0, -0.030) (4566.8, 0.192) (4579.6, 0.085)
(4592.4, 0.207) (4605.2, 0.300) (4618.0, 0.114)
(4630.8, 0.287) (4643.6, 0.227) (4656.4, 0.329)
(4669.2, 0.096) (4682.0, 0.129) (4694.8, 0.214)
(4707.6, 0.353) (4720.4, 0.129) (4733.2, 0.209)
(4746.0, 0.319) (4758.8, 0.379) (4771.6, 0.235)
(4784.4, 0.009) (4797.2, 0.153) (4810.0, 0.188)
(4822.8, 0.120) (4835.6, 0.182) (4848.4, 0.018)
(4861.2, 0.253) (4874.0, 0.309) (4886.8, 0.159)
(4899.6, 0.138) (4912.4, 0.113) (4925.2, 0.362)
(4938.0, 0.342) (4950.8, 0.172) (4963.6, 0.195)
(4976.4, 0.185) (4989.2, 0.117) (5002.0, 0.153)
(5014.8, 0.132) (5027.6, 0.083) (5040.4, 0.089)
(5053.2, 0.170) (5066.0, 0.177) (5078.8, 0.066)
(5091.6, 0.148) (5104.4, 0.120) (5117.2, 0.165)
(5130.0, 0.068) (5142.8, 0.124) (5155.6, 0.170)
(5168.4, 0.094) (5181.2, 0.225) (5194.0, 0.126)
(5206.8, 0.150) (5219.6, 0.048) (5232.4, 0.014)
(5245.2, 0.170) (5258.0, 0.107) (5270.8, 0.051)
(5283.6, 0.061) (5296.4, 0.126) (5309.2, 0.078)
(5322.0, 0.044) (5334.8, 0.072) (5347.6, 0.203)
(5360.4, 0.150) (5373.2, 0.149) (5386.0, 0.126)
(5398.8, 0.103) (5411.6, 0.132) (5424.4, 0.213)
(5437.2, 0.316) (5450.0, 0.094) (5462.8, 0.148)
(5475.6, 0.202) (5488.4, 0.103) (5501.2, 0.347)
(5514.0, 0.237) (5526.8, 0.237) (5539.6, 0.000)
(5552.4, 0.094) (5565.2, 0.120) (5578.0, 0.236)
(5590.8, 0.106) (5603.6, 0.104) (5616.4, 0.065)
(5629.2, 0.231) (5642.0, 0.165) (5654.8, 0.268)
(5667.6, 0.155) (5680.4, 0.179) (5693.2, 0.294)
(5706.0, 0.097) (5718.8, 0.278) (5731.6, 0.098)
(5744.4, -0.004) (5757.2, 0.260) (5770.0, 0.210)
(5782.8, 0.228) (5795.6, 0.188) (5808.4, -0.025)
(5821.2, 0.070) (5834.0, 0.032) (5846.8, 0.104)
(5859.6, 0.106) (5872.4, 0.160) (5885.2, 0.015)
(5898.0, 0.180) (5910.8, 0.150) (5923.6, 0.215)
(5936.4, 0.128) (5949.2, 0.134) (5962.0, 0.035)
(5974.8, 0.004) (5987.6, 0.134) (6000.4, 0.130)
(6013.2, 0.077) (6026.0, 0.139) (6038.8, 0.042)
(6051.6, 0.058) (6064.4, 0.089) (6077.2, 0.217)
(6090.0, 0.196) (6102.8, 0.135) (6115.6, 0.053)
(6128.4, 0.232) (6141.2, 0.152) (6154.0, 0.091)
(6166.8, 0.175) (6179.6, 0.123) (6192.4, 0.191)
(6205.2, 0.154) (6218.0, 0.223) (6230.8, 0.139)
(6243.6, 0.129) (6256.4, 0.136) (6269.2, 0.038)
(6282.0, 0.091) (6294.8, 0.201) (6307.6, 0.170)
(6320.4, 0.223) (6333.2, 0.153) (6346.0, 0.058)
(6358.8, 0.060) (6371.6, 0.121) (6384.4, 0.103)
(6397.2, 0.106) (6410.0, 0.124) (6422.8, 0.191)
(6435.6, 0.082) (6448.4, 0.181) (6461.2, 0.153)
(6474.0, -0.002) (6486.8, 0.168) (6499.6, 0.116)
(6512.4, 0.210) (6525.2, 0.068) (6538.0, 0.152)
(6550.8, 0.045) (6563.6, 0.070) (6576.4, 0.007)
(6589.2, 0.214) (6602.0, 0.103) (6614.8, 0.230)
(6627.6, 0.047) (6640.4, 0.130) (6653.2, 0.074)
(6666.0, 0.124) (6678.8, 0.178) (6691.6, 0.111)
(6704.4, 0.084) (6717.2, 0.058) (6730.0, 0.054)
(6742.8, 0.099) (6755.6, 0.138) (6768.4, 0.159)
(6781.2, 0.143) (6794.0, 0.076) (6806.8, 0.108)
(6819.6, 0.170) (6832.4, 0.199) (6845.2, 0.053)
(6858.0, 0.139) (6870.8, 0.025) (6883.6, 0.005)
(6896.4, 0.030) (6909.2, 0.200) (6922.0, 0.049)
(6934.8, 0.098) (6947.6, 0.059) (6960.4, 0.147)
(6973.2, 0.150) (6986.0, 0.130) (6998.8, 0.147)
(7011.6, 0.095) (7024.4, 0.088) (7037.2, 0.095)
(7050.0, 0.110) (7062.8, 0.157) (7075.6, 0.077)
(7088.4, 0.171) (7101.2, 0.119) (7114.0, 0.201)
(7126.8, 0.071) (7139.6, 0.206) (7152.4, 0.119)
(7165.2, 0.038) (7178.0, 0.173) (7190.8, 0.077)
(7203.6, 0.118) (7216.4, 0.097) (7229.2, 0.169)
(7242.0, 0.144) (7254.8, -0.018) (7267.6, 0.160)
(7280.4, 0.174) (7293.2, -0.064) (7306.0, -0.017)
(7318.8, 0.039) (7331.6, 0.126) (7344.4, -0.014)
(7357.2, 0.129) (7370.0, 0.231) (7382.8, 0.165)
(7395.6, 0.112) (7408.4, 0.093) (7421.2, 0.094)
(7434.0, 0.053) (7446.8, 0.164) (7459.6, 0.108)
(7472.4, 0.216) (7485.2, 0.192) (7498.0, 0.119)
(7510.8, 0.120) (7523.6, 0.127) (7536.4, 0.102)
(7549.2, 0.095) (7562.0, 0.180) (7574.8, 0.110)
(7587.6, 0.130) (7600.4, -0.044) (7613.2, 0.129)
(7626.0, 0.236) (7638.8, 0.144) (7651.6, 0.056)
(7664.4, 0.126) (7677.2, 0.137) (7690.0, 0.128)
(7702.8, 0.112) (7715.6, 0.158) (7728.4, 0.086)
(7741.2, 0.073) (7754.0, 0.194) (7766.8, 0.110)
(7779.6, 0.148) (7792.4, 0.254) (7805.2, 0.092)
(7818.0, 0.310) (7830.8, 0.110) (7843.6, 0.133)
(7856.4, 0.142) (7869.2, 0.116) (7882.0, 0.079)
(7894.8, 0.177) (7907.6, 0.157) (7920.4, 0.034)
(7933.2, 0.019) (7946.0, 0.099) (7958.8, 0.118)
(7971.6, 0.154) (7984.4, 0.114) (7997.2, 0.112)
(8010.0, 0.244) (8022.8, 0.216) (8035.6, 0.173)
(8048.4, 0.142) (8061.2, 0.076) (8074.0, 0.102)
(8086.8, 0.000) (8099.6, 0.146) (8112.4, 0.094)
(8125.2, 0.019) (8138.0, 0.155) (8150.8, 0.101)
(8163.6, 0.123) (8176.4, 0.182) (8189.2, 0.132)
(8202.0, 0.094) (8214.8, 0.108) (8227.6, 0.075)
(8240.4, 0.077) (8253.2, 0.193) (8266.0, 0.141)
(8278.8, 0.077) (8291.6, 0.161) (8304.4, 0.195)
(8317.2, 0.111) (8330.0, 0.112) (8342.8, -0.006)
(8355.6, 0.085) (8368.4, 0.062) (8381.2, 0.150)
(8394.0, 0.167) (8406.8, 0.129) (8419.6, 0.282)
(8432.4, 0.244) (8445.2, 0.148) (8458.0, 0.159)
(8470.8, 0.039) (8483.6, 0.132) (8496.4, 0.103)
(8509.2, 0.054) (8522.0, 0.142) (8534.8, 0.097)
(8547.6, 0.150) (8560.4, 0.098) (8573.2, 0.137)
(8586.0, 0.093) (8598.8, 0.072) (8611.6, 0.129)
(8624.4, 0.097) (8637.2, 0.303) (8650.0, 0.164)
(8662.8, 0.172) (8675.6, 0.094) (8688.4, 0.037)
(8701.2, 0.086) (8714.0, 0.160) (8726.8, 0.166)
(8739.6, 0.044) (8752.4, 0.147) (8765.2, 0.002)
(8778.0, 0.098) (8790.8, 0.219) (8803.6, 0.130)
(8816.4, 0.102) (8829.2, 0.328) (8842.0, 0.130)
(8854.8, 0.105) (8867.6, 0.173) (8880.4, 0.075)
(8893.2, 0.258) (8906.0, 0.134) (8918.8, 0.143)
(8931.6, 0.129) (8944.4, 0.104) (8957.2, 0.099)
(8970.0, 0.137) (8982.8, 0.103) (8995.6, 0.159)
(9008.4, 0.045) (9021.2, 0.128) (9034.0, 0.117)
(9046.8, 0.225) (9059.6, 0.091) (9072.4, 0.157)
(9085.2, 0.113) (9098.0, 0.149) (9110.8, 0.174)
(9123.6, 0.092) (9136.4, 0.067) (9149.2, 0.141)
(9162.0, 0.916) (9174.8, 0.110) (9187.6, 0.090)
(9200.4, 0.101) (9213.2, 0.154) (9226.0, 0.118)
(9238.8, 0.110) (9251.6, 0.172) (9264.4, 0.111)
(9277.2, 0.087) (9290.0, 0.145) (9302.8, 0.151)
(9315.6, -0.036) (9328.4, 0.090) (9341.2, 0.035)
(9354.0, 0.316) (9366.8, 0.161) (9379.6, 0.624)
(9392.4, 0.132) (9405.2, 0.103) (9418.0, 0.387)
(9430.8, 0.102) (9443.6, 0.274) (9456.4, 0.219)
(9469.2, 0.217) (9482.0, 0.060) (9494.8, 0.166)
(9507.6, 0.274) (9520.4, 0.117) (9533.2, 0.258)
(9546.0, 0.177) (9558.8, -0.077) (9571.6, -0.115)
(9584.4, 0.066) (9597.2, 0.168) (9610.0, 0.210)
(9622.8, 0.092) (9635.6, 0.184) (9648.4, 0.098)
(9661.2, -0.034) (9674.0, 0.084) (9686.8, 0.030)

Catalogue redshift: 1.457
